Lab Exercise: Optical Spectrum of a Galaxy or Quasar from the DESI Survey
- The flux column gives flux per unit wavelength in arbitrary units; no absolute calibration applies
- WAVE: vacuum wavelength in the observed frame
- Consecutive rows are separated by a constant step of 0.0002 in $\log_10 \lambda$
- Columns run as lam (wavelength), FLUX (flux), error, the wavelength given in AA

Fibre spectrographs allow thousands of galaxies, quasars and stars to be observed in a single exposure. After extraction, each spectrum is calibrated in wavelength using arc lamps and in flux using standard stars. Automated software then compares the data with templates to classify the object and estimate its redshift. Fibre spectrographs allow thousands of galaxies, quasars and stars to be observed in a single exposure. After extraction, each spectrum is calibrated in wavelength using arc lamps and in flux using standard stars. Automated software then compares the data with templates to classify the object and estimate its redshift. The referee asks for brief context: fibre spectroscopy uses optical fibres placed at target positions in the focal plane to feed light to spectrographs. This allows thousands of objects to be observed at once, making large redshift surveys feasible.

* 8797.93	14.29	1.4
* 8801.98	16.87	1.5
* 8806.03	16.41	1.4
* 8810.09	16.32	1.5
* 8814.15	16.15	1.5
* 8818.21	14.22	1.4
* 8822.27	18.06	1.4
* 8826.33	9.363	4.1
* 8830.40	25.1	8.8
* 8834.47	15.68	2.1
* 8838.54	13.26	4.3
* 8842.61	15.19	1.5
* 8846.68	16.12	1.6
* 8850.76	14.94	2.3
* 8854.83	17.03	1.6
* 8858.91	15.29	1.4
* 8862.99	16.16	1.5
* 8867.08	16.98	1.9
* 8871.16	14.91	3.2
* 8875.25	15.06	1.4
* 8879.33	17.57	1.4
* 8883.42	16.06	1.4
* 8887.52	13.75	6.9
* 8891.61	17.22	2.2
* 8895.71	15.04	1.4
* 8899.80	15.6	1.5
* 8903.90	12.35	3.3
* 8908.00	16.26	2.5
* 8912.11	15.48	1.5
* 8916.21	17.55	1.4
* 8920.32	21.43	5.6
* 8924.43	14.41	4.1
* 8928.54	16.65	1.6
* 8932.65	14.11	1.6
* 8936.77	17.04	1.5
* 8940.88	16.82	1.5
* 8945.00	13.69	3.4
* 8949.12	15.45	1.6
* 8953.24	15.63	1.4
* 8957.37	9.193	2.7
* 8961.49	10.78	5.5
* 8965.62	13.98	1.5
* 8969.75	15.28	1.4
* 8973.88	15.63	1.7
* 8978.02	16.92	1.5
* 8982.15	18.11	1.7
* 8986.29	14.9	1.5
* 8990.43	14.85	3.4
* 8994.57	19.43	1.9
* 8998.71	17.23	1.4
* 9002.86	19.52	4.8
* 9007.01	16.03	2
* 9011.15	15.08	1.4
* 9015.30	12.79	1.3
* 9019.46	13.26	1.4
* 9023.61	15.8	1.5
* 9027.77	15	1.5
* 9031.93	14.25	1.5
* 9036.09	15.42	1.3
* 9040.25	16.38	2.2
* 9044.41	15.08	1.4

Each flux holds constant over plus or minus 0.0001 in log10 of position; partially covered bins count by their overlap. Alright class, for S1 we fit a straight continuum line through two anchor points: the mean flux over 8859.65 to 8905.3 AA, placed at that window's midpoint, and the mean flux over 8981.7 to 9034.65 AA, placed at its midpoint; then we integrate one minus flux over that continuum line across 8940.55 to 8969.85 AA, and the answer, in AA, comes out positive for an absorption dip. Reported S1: 3.9 AA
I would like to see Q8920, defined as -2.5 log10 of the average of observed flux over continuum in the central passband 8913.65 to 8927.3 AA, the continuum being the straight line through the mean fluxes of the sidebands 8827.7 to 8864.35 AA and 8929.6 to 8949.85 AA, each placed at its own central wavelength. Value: -0.13 mag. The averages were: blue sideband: 16.4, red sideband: 15.5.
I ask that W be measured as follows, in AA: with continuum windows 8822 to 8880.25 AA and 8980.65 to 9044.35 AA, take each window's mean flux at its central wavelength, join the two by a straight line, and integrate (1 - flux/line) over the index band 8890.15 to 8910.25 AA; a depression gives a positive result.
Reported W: 0.9 AA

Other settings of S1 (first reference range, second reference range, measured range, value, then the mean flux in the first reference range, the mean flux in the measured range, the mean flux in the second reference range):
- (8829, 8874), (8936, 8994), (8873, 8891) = 0.21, 16.3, 15.7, 14.9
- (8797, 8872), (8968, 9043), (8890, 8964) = 3.13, 16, 15.2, 15.9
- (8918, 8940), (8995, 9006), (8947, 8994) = 7.71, 16.7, 14.8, 18.3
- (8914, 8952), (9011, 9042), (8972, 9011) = -3.98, 16.3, 16.9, 14.7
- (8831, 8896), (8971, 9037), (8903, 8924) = -1.07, 15.9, 16.7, 15.9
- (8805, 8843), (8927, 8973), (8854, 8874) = -0.62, 16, 16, 14.4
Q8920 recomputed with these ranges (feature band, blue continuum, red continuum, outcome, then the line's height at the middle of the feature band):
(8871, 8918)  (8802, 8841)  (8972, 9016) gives 0.047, 16.3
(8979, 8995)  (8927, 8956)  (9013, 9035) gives -0.122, 14.8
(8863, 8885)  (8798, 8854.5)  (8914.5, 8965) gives -0.034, 15.6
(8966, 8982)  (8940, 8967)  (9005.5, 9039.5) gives -0.154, 13.9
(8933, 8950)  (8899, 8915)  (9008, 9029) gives -0.055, 14.8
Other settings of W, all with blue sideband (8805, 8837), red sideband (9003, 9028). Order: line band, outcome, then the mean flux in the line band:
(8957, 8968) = 2.6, 11.8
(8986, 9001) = -1.7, 16.8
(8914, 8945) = -2.0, 16.6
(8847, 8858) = 0.1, 15.9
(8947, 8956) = 0.2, 15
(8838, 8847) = 0.7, 14.9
